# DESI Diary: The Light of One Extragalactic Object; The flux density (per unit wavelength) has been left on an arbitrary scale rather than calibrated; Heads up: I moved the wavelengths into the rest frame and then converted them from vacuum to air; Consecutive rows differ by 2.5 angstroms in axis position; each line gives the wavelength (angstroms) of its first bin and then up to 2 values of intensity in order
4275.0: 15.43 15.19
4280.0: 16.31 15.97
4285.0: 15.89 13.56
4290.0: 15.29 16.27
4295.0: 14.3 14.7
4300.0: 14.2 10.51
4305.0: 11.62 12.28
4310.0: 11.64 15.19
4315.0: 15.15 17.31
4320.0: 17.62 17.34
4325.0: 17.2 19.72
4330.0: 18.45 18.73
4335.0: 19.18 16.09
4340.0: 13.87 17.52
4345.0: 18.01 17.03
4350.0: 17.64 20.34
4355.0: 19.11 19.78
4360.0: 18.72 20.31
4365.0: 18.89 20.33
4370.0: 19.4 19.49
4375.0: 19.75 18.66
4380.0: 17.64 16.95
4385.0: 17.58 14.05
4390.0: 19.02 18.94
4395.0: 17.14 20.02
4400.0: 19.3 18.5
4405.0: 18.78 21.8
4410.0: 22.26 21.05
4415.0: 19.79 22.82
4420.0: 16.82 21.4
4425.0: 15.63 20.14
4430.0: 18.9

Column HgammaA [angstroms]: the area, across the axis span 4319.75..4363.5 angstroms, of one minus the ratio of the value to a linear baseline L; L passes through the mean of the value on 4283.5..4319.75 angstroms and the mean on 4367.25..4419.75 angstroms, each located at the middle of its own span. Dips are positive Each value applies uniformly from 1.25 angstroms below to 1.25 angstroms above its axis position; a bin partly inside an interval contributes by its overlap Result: -4.8 angstroms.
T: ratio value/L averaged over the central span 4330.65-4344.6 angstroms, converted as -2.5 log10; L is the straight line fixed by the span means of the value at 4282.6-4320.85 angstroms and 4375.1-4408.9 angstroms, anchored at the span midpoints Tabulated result -0.080 mag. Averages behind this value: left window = 14.4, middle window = 17.2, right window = 18.4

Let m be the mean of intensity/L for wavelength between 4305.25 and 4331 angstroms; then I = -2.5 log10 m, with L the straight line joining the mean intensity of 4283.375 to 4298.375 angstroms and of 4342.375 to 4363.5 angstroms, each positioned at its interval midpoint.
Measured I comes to 0.049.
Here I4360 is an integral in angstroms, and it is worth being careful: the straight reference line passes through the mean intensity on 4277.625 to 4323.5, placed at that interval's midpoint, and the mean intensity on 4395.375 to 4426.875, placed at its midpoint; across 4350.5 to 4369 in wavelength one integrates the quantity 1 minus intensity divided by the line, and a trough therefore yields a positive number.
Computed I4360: -2.3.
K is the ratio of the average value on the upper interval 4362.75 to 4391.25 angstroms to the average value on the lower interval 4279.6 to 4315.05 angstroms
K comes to 1.3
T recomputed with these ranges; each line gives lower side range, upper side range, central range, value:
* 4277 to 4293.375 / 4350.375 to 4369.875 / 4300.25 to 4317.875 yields 0.26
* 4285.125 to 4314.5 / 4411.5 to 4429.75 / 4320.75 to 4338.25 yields -0.19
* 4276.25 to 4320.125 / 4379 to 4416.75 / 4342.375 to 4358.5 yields -0.10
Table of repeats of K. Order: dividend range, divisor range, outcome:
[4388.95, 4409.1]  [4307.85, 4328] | 1.20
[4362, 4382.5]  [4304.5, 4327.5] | 1.24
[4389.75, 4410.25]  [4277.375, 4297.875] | 1.27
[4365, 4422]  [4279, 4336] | 1.23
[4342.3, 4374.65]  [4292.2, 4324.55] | 1.31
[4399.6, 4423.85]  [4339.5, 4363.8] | 1.10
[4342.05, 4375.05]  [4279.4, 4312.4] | 1.36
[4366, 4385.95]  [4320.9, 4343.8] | 1.07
